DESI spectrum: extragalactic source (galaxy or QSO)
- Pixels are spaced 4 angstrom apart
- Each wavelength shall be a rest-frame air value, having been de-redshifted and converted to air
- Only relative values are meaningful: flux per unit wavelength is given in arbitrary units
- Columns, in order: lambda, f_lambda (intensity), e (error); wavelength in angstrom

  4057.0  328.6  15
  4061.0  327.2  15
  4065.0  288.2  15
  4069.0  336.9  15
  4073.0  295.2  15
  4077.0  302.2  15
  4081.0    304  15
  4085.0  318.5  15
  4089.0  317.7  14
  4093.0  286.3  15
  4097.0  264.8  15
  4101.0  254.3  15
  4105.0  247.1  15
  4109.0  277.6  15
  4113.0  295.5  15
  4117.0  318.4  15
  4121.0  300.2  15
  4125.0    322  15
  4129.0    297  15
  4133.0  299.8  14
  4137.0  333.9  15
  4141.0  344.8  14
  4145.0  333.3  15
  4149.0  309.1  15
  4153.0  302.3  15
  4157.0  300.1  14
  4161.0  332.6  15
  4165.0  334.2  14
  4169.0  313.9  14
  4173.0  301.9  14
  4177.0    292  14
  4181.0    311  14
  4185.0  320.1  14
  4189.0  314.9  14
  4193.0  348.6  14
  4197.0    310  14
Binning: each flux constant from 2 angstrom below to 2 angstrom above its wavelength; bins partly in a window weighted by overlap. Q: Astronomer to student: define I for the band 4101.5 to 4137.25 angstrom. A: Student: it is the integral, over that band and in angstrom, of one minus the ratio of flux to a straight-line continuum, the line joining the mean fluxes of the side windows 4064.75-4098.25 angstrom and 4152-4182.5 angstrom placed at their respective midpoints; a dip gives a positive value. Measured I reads 1.3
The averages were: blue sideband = 303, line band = 295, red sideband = 311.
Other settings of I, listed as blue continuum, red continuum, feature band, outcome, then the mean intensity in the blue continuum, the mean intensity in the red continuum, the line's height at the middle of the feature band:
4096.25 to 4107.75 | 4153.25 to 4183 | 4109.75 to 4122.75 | -1.67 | 256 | 312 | 268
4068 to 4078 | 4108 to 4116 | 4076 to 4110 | 1.71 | 310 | 292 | 300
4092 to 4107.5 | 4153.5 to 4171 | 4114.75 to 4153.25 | -3.11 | 262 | 319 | 293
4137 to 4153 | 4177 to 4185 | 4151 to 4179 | 0.48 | 326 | 309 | 316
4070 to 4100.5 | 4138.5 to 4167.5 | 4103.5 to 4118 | 1.10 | 297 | 322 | 307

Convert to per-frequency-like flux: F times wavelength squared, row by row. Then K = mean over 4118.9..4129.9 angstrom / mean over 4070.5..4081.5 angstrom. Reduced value 1.0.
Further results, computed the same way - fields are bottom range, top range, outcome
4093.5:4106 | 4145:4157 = 1.22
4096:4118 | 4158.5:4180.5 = 1.18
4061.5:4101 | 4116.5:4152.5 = 1.08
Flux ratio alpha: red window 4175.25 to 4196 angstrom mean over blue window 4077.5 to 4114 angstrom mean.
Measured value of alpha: 1.1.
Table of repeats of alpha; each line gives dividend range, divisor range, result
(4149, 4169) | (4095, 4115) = 1.18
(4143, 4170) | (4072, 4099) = 1.07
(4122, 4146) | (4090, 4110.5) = 1.19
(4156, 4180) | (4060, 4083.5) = 1.01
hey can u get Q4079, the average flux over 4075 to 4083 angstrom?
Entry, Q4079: 303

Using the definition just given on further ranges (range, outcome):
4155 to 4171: 320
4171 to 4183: 302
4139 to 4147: 339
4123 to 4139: 313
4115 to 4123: 309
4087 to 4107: 274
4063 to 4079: 306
